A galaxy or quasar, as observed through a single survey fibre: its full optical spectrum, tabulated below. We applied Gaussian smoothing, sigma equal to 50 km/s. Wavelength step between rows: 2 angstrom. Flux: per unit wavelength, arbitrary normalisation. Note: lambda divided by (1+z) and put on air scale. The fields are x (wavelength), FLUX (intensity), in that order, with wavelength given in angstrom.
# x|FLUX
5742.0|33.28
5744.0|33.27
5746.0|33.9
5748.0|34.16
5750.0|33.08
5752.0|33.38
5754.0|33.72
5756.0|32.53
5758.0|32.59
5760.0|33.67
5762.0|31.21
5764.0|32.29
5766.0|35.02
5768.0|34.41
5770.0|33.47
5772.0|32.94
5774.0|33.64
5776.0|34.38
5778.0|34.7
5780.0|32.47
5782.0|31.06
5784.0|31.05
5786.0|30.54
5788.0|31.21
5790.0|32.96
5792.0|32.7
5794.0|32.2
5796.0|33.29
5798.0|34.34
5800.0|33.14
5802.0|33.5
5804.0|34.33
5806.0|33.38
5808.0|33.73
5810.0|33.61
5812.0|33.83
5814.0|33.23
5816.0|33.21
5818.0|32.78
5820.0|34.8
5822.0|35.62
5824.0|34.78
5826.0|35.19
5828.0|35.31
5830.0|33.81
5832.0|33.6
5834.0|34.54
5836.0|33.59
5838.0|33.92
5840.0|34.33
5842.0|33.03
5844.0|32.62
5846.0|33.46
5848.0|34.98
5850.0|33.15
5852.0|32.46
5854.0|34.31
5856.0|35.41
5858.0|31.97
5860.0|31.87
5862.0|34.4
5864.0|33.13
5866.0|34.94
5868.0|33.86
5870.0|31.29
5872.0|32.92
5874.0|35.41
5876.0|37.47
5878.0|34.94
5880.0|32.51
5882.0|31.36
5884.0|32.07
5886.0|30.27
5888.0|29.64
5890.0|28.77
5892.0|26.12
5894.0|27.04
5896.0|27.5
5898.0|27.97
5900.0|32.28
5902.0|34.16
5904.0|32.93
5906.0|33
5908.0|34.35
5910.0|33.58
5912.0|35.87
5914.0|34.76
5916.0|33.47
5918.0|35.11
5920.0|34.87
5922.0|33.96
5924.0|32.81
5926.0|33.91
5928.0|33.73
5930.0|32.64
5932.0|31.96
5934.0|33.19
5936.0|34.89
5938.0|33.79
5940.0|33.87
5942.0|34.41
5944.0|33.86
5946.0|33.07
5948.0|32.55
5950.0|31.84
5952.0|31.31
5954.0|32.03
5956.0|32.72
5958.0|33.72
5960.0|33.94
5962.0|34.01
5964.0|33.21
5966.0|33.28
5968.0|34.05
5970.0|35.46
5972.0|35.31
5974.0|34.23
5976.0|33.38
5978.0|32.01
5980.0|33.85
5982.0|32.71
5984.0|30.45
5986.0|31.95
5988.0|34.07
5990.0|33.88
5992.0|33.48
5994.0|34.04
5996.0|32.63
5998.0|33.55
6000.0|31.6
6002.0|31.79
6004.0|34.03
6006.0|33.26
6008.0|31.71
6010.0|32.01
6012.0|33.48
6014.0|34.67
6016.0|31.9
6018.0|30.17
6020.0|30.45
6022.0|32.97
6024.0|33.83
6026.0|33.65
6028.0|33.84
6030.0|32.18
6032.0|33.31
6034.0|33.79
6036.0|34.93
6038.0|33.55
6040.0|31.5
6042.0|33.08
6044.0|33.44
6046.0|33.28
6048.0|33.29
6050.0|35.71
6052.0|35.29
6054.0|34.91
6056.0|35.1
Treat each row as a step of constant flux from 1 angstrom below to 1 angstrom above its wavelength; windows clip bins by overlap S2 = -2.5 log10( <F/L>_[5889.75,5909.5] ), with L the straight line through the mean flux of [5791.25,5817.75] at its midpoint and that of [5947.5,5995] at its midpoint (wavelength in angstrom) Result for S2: 0.09 mag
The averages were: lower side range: 33.4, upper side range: 33.2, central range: 30.6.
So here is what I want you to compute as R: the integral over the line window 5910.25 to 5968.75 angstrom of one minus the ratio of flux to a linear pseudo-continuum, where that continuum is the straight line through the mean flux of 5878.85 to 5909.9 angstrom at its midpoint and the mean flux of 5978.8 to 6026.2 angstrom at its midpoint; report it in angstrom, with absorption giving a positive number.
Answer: -3.6 angstrom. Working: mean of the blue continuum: 30.8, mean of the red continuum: 32.7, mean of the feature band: 33.5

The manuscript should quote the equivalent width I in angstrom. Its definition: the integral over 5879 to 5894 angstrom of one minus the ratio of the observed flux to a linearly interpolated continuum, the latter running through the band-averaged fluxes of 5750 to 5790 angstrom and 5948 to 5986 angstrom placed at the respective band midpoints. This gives 1.4 angstrom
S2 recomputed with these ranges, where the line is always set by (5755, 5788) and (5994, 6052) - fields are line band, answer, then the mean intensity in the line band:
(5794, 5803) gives -0.02 mag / 33.4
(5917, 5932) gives -0.03 mag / 33.7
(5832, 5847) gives -0.02 mag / 33.6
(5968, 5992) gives -0.01 mag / 33.4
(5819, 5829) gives -0.07 mag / 35.1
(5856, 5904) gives 0.03 mag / 31.9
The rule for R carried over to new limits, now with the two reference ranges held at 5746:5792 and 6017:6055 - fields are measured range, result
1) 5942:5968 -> 0.1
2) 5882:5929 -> 1.5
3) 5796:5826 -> -0.8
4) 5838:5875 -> -0.5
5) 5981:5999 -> 0.2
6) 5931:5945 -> -0.2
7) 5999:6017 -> 0.3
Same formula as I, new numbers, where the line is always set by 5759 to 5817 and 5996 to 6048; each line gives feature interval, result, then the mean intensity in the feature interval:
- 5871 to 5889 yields 0.0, 33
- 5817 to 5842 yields -0.9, 34.3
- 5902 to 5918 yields -0.5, 34.1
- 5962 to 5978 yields -0.5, 34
